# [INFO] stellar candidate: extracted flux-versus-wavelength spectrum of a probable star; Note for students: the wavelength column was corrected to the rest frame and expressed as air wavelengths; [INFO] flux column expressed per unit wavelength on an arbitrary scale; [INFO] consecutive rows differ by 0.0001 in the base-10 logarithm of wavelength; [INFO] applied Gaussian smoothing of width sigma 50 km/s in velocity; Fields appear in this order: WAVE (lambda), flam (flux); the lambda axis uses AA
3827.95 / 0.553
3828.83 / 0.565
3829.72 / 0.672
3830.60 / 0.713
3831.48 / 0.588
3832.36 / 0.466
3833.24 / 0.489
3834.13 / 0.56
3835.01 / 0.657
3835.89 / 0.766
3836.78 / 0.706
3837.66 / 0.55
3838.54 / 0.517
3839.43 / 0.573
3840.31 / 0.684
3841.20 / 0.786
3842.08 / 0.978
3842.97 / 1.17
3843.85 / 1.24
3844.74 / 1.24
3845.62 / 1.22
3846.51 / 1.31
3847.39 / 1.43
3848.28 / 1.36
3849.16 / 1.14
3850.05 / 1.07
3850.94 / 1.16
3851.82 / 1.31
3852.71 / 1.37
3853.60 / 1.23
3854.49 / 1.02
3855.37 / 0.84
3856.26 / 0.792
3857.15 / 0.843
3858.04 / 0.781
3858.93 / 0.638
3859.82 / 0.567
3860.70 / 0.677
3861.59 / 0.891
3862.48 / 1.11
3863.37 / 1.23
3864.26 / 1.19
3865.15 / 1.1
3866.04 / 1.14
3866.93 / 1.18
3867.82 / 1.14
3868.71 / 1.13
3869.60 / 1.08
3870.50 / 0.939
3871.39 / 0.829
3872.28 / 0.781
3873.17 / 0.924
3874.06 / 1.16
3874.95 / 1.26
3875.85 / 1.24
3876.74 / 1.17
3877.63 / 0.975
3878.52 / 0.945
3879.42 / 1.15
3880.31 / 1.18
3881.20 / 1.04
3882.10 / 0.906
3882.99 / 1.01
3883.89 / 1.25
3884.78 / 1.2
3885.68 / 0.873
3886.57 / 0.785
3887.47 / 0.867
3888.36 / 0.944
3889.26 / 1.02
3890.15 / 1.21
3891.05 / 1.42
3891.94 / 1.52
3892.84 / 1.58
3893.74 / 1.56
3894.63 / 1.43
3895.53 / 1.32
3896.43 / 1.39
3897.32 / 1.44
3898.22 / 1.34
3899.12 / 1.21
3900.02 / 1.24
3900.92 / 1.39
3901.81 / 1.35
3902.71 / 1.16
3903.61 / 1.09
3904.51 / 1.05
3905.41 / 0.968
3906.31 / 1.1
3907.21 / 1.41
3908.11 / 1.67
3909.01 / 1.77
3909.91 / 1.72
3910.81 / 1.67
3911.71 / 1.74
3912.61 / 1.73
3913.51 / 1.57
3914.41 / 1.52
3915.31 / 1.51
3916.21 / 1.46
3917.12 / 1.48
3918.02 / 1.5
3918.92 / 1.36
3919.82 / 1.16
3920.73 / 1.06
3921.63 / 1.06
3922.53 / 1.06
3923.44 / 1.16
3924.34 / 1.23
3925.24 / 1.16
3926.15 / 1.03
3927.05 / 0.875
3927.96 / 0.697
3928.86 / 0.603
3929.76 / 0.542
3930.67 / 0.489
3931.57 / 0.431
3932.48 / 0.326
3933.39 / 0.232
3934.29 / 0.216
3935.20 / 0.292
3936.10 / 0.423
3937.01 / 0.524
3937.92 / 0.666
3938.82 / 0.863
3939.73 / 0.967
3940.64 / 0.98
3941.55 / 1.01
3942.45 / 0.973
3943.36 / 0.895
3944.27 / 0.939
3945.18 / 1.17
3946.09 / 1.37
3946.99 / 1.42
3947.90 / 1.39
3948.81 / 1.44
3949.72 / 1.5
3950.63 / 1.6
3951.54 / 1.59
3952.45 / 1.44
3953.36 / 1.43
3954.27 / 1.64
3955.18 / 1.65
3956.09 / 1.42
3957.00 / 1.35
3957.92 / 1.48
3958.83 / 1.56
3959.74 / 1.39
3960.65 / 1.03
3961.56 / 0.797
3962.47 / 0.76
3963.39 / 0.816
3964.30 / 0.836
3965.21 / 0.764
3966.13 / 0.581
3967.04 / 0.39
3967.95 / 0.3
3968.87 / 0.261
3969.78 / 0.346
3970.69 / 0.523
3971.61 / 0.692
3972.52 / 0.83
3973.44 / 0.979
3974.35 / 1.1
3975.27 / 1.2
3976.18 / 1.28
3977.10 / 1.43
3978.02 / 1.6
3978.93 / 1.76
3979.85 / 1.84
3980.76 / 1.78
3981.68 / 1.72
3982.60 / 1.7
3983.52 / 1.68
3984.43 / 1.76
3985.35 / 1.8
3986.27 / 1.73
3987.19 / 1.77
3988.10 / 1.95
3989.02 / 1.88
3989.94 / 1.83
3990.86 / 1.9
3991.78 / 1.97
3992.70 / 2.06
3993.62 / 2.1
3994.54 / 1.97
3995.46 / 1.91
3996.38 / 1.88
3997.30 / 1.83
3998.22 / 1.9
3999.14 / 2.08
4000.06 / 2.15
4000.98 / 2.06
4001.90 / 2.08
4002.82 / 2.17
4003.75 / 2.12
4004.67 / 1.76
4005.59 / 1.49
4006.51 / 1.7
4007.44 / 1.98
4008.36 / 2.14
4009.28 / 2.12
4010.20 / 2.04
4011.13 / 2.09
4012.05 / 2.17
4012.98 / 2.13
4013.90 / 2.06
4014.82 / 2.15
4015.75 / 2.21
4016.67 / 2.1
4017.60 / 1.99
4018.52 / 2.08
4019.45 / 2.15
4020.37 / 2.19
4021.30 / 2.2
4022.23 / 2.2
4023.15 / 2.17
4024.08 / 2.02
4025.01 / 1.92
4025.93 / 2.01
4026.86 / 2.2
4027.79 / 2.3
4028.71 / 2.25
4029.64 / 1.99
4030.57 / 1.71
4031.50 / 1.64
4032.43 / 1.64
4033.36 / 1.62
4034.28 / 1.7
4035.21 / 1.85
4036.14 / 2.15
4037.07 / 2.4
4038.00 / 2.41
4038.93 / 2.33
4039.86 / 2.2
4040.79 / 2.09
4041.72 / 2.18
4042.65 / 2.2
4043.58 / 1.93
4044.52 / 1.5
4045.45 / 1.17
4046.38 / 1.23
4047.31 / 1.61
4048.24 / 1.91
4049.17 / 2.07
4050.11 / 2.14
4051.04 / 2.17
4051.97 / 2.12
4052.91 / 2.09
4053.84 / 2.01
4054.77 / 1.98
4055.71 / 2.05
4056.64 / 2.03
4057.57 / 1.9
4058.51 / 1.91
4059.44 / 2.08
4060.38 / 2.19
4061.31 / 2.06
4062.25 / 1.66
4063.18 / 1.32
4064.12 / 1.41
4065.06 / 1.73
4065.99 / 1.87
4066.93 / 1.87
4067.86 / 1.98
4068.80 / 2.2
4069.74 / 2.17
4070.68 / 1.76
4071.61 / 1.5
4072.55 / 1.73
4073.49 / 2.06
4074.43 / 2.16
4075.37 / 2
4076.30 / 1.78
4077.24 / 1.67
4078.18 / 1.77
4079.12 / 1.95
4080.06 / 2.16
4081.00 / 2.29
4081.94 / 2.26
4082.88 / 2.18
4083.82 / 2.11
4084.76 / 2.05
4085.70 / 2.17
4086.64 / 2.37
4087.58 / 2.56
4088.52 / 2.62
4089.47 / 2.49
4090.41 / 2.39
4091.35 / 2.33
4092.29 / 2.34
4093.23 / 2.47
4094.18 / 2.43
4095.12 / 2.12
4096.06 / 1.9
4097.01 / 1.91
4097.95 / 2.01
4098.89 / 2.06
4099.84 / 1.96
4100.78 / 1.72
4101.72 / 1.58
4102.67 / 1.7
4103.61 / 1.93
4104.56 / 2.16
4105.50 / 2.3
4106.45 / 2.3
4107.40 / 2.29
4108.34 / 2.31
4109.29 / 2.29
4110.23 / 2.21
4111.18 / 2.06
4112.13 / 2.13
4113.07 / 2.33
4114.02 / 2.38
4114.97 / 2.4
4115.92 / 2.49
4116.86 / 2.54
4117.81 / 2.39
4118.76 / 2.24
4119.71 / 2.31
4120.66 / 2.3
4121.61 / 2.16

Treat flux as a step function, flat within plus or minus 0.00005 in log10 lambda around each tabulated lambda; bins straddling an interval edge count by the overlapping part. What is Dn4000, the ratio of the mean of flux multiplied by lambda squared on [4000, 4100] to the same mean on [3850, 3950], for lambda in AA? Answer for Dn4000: 1.99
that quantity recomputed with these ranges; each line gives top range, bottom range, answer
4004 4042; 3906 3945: 2.05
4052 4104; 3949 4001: 1.49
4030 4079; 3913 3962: 1.85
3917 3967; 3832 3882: 1.09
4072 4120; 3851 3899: 2.21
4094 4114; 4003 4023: 1.06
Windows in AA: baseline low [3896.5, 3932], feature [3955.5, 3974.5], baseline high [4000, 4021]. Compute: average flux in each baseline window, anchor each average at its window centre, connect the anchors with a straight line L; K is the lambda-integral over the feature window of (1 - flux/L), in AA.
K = 9.0 AA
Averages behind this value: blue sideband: 1.23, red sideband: 2.05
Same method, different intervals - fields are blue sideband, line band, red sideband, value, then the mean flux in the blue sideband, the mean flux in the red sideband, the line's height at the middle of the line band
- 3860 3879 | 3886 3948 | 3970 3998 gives 6.7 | 1.05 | 1.61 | 1.28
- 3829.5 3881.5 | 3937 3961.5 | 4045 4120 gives 2.9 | 0.966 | 2.06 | 1.42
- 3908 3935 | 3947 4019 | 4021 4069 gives -1.2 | 1.12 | 1.95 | 1.53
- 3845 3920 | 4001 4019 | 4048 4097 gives -2.7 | 1.2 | 2.05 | 1.77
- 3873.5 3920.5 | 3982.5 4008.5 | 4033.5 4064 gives -2.9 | 1.29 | 1.95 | 1.72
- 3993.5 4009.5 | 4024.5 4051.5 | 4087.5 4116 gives 1.3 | 1.96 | 2.19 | 2.05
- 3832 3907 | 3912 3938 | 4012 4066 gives 7.5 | 1.06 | 1.98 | 1.36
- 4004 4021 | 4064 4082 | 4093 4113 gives 1.3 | 2.03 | 2.09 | 2.07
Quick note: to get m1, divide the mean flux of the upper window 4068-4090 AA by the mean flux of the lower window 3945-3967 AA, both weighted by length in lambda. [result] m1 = 1.7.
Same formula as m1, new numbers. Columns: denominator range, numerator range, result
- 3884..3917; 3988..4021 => 1.50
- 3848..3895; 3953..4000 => 1.30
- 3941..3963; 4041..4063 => 1.47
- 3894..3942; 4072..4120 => 1.95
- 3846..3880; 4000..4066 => 1.88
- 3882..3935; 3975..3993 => 1.49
